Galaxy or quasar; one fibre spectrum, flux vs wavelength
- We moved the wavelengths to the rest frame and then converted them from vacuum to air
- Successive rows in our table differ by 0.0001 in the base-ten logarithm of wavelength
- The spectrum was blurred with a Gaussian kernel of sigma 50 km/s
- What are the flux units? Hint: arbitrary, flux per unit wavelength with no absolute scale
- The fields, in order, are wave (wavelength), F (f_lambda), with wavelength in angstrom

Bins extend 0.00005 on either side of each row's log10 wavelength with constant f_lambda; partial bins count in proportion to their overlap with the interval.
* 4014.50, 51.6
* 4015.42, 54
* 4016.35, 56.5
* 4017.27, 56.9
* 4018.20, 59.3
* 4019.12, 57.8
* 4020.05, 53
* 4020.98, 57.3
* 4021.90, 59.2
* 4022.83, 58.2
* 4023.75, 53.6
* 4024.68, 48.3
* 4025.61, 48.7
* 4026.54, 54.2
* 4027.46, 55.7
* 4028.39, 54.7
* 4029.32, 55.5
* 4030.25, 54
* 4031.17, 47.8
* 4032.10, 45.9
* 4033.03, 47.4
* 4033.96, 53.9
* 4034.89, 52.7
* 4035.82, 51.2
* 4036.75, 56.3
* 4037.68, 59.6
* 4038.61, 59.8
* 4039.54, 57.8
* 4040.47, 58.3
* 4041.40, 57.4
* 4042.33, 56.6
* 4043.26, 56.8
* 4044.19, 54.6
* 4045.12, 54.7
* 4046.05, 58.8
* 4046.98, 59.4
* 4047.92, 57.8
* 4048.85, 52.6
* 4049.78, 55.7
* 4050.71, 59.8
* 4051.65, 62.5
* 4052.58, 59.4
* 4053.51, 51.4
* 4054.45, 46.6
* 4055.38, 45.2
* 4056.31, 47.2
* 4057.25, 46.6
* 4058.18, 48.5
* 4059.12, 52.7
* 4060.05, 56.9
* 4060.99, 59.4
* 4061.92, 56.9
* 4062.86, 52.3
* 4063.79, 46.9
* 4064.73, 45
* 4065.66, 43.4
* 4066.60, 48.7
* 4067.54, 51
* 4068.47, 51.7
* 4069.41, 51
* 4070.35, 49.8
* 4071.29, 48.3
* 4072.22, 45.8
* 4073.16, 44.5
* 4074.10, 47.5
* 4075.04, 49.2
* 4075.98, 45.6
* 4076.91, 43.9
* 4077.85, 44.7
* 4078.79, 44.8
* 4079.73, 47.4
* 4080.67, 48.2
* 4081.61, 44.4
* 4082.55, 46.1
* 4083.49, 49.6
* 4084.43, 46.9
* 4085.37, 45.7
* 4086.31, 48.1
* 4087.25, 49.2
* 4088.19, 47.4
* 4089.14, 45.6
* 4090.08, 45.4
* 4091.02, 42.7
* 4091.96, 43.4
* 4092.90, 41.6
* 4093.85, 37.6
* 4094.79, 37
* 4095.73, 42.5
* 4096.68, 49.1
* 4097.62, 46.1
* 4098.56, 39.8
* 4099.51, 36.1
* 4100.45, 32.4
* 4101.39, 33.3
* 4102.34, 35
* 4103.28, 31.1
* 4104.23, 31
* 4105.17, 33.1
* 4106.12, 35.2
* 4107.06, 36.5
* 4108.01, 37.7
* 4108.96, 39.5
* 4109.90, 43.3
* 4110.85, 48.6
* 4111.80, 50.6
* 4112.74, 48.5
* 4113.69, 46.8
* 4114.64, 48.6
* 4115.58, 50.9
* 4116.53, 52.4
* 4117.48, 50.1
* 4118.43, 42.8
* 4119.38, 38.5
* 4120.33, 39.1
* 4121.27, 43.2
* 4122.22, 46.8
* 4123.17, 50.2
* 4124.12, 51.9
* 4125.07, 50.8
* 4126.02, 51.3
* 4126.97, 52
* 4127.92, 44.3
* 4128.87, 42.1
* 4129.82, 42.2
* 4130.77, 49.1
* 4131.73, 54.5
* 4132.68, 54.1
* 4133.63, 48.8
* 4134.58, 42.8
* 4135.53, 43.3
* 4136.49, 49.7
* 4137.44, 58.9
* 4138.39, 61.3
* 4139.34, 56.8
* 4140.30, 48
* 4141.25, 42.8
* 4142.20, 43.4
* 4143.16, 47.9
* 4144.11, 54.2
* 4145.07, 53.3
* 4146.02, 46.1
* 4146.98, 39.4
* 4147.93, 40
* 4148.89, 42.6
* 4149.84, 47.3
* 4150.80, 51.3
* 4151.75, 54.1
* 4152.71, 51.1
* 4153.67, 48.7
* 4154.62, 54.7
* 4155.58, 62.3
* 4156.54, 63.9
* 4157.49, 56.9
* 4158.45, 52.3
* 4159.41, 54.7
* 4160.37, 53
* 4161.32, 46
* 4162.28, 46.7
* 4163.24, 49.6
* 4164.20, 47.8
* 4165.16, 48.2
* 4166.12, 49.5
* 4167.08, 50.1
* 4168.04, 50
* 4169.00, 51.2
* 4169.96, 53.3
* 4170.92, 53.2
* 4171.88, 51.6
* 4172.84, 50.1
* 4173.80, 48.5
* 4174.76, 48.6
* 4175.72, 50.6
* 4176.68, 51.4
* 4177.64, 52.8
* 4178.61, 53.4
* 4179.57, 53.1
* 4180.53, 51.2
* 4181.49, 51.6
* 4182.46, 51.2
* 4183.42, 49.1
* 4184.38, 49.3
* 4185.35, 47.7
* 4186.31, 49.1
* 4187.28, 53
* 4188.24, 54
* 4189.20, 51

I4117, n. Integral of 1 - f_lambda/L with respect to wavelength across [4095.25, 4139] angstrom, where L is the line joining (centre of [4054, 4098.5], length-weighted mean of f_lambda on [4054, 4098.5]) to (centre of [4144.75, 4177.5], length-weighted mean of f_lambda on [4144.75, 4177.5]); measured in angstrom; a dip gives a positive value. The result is 3.7 angstrom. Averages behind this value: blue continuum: 47.1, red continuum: 50.6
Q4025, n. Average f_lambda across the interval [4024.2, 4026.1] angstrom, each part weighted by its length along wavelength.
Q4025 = 48.4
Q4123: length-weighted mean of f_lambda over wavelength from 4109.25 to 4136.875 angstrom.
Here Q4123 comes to 47.4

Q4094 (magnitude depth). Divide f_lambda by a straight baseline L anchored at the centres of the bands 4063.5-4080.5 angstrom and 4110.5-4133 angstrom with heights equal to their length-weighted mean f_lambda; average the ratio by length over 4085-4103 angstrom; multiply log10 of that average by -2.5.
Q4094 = 0.14 mag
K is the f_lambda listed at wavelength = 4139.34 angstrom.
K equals 56.8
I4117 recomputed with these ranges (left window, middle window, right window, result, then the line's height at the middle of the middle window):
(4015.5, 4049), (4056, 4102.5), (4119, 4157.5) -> 5.7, 52.5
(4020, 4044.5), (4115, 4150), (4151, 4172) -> 3.2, 52.7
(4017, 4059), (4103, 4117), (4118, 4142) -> 2.0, 49.5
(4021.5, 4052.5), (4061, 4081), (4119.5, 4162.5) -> 1.9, 53.3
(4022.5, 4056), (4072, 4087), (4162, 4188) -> 1.9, 53.3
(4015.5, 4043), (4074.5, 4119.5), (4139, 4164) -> 7.7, 52.2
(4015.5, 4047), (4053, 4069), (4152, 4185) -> 1.2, 54.3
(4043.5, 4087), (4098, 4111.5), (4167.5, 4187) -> 3.7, 50.6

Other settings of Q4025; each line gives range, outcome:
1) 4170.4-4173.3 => 51.7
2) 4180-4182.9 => 51.3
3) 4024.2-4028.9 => 52.3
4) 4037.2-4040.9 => 58.9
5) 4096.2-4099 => 45.1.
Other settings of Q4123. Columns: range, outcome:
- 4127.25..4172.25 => 50.1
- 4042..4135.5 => 47.1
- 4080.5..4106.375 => 41.5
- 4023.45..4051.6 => 54.8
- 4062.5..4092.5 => 47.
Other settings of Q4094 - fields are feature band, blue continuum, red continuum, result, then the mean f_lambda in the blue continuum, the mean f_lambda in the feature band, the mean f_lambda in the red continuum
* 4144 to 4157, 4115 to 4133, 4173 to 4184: -0.03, 47.7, 50.5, 51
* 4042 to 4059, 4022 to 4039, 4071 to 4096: -0.08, 53.3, 54.1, 45.3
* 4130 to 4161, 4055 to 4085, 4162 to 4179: -0.02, 48.4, 50.7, 50.4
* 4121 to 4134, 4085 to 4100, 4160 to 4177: -0.05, 43.5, 48.7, 50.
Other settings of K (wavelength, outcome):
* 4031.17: 47.8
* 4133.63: 48.8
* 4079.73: 47.4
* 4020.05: 53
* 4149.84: 47.3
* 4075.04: 49.2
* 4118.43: 42.8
